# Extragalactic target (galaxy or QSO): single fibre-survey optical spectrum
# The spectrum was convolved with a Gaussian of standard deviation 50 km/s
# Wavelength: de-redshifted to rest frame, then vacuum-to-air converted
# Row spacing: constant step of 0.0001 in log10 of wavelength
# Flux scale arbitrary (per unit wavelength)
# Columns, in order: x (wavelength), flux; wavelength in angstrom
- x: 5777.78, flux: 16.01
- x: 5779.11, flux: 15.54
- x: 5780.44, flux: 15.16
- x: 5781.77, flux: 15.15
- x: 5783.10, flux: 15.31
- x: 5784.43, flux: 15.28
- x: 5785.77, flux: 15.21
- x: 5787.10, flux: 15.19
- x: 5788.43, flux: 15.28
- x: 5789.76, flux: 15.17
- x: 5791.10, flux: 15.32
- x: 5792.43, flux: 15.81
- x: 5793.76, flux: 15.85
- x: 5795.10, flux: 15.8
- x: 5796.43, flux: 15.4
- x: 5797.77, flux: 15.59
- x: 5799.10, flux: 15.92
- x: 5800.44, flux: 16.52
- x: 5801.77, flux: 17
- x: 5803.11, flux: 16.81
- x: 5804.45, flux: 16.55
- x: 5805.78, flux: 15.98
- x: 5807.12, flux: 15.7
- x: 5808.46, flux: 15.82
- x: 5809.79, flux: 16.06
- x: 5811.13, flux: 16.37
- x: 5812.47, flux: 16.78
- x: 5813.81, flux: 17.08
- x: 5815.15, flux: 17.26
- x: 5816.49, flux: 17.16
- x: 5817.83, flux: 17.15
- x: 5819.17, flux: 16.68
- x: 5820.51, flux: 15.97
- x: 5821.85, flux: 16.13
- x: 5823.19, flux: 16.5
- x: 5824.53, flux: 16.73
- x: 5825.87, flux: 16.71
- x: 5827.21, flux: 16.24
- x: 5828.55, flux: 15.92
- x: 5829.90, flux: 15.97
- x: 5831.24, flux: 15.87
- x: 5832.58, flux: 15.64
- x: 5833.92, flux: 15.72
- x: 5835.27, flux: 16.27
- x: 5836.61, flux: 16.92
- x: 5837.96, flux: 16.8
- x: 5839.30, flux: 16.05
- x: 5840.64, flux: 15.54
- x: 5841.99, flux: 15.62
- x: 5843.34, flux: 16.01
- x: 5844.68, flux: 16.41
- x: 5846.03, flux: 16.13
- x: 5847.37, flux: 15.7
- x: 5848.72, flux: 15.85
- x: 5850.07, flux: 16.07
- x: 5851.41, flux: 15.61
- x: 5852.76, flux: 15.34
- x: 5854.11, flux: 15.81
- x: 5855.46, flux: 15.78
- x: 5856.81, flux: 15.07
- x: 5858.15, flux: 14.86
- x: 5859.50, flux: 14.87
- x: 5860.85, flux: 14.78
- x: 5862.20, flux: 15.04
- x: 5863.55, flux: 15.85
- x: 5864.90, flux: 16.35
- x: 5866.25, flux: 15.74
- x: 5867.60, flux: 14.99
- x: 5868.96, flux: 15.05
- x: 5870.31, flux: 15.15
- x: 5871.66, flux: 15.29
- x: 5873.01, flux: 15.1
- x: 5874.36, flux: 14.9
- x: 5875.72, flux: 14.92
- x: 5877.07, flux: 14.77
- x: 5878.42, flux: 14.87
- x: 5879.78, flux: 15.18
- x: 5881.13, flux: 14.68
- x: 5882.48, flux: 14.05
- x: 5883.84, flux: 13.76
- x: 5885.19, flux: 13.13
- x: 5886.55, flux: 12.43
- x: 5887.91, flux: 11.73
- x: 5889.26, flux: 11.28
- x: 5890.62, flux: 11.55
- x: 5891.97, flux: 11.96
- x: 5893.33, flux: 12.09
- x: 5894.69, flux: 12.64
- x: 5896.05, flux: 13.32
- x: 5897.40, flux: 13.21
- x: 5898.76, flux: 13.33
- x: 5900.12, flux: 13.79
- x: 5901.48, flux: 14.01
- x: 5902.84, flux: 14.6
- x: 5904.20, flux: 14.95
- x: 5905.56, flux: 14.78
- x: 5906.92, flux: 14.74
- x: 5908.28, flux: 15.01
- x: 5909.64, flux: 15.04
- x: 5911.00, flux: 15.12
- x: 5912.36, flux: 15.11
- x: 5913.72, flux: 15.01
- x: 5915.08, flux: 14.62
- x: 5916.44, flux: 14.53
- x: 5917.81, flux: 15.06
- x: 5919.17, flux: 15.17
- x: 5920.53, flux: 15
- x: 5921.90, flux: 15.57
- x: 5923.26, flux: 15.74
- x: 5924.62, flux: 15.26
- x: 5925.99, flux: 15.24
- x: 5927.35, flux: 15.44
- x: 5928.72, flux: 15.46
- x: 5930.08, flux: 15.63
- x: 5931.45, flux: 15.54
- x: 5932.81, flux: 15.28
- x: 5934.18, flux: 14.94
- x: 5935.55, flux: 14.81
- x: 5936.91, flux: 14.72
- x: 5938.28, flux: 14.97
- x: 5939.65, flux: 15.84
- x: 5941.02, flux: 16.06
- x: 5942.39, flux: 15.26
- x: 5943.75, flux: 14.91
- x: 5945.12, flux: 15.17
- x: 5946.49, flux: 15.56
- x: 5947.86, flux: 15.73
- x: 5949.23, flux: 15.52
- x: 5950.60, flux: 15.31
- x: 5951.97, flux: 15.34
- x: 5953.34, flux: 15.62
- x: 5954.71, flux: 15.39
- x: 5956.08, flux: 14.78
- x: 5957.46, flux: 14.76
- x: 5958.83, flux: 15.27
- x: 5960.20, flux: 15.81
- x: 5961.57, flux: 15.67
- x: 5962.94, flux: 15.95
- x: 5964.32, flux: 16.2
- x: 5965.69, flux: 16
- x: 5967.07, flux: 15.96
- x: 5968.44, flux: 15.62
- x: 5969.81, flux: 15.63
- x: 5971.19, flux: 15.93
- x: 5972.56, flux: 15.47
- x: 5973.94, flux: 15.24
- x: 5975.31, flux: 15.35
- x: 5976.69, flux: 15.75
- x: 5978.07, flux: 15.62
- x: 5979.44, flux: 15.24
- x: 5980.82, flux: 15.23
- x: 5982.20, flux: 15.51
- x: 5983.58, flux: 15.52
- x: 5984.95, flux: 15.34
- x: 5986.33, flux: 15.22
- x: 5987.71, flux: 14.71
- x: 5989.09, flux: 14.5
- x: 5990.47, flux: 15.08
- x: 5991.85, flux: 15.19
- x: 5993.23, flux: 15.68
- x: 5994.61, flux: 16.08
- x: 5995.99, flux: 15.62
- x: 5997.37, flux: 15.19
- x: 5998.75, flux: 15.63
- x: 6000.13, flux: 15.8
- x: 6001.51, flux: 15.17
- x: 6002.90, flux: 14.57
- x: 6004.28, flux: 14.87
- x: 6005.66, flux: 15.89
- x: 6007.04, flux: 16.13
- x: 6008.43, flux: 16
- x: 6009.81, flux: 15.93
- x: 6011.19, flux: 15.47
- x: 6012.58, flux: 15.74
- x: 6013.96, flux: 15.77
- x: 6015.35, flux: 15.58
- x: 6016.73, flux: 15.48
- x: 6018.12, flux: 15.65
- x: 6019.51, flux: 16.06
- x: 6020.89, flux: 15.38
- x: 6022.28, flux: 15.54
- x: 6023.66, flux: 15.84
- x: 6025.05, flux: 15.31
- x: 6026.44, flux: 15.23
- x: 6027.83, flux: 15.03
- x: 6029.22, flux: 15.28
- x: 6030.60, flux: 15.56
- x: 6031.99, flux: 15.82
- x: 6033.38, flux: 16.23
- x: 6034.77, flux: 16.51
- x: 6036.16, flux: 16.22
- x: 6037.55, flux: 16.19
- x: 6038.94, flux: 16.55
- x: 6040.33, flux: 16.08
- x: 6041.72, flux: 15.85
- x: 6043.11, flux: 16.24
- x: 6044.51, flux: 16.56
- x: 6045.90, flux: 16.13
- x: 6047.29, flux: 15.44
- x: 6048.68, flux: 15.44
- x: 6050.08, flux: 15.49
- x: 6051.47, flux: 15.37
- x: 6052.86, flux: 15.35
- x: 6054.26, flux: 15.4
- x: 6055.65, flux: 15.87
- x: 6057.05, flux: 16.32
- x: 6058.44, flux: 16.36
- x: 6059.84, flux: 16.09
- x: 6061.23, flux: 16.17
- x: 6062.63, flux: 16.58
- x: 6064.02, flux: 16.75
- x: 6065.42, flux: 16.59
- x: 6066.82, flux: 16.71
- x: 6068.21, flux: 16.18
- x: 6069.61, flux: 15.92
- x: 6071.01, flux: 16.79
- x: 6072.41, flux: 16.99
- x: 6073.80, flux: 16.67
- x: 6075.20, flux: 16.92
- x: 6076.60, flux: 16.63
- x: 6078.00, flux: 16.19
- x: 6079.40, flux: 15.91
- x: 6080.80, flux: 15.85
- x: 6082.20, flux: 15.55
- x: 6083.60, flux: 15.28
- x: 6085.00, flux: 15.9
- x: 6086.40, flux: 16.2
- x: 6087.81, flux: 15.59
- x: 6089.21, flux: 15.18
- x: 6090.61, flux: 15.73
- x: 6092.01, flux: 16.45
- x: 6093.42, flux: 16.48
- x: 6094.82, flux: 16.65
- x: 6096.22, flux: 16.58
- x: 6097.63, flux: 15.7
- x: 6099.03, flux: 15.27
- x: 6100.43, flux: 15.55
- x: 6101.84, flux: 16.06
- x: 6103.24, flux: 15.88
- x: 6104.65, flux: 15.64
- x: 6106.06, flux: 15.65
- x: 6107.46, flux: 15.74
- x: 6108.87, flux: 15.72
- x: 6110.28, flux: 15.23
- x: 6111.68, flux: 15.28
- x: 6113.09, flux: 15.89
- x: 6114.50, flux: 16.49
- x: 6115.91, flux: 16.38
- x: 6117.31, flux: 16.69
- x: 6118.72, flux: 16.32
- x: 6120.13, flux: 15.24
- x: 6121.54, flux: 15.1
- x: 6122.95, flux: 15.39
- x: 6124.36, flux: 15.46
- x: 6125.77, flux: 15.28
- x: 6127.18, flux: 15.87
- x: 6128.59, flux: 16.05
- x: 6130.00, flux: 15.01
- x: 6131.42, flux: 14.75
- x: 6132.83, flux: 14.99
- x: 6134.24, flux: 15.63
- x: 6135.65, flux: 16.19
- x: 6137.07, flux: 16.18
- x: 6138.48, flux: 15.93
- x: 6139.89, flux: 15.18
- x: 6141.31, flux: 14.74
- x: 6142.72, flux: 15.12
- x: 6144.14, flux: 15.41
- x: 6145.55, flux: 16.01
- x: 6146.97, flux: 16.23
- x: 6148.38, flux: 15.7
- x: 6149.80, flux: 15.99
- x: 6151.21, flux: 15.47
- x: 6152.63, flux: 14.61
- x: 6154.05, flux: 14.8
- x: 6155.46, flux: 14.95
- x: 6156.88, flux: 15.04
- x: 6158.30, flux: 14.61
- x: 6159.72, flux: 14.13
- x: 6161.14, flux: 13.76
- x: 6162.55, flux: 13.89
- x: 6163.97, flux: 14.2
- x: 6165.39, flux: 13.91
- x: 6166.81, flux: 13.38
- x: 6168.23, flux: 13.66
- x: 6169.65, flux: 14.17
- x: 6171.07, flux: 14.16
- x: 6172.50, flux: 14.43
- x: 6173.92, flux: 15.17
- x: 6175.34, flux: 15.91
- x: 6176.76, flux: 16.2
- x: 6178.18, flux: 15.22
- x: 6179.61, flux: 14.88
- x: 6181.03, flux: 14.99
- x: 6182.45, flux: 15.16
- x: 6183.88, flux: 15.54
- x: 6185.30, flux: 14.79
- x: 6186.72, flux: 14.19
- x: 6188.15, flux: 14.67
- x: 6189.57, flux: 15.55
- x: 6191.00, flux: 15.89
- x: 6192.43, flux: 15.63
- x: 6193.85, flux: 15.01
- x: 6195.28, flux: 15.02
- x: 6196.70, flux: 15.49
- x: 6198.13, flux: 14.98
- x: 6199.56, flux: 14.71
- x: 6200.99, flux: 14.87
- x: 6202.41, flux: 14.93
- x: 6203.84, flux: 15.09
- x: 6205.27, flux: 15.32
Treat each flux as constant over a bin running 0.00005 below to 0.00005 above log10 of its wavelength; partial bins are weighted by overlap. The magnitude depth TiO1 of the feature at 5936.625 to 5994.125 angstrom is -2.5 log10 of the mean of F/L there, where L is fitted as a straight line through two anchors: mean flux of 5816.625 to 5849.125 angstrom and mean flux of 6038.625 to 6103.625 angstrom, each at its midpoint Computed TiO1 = 0.05 mag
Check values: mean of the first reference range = 16.2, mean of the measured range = 15.4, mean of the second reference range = 16.1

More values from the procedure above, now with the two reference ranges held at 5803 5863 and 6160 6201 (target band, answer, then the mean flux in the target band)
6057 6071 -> -0.080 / 16.4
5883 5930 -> 0.121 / 14.1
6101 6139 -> -0.048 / 15.7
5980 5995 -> 0.017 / 15.3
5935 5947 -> 0.029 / 15.3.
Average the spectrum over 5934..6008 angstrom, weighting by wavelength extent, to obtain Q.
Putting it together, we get 15.4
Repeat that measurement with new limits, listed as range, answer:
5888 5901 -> 12.6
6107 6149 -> 15.6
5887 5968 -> 14.8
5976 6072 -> 15.7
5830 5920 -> 14.8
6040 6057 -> 15.8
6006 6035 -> 15.7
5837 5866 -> 15.7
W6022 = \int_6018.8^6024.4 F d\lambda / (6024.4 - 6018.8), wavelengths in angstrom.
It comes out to 15.7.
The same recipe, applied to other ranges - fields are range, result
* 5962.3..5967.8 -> 16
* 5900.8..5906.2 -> 14.6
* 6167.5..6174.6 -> 14.3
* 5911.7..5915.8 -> 14.9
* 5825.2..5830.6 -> 16.2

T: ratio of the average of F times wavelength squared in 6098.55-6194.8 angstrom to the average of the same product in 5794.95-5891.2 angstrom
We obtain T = 1.09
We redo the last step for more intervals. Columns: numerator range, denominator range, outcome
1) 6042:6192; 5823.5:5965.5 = 1.11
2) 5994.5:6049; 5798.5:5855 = 1.03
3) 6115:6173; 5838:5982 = 1.09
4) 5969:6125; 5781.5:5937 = 1.10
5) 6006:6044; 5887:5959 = 1.12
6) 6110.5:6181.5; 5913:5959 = 1.07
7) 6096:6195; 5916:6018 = 1.05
